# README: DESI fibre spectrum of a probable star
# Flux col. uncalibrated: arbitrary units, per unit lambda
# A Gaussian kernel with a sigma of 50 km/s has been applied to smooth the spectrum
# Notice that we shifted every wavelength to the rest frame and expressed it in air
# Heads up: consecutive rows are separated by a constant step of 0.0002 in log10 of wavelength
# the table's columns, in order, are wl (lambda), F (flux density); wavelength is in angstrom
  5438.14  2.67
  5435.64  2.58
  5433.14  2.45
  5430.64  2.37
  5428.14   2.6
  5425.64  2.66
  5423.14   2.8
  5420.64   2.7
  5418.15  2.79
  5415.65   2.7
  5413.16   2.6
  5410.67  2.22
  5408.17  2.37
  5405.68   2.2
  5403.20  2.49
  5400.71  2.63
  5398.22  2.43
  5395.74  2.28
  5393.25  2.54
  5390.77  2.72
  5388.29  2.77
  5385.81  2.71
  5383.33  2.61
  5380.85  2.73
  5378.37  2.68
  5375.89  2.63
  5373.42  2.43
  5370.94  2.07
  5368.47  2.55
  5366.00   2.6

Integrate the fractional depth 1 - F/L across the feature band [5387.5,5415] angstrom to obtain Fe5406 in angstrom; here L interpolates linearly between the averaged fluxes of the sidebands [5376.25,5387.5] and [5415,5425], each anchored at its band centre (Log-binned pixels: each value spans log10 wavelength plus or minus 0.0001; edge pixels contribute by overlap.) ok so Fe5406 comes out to 2.4 angstrom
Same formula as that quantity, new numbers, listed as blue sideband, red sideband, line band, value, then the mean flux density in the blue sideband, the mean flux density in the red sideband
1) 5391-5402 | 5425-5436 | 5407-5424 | -0.6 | 2.49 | 2.52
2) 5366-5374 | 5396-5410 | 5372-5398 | -2.2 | 2.38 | 2.41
